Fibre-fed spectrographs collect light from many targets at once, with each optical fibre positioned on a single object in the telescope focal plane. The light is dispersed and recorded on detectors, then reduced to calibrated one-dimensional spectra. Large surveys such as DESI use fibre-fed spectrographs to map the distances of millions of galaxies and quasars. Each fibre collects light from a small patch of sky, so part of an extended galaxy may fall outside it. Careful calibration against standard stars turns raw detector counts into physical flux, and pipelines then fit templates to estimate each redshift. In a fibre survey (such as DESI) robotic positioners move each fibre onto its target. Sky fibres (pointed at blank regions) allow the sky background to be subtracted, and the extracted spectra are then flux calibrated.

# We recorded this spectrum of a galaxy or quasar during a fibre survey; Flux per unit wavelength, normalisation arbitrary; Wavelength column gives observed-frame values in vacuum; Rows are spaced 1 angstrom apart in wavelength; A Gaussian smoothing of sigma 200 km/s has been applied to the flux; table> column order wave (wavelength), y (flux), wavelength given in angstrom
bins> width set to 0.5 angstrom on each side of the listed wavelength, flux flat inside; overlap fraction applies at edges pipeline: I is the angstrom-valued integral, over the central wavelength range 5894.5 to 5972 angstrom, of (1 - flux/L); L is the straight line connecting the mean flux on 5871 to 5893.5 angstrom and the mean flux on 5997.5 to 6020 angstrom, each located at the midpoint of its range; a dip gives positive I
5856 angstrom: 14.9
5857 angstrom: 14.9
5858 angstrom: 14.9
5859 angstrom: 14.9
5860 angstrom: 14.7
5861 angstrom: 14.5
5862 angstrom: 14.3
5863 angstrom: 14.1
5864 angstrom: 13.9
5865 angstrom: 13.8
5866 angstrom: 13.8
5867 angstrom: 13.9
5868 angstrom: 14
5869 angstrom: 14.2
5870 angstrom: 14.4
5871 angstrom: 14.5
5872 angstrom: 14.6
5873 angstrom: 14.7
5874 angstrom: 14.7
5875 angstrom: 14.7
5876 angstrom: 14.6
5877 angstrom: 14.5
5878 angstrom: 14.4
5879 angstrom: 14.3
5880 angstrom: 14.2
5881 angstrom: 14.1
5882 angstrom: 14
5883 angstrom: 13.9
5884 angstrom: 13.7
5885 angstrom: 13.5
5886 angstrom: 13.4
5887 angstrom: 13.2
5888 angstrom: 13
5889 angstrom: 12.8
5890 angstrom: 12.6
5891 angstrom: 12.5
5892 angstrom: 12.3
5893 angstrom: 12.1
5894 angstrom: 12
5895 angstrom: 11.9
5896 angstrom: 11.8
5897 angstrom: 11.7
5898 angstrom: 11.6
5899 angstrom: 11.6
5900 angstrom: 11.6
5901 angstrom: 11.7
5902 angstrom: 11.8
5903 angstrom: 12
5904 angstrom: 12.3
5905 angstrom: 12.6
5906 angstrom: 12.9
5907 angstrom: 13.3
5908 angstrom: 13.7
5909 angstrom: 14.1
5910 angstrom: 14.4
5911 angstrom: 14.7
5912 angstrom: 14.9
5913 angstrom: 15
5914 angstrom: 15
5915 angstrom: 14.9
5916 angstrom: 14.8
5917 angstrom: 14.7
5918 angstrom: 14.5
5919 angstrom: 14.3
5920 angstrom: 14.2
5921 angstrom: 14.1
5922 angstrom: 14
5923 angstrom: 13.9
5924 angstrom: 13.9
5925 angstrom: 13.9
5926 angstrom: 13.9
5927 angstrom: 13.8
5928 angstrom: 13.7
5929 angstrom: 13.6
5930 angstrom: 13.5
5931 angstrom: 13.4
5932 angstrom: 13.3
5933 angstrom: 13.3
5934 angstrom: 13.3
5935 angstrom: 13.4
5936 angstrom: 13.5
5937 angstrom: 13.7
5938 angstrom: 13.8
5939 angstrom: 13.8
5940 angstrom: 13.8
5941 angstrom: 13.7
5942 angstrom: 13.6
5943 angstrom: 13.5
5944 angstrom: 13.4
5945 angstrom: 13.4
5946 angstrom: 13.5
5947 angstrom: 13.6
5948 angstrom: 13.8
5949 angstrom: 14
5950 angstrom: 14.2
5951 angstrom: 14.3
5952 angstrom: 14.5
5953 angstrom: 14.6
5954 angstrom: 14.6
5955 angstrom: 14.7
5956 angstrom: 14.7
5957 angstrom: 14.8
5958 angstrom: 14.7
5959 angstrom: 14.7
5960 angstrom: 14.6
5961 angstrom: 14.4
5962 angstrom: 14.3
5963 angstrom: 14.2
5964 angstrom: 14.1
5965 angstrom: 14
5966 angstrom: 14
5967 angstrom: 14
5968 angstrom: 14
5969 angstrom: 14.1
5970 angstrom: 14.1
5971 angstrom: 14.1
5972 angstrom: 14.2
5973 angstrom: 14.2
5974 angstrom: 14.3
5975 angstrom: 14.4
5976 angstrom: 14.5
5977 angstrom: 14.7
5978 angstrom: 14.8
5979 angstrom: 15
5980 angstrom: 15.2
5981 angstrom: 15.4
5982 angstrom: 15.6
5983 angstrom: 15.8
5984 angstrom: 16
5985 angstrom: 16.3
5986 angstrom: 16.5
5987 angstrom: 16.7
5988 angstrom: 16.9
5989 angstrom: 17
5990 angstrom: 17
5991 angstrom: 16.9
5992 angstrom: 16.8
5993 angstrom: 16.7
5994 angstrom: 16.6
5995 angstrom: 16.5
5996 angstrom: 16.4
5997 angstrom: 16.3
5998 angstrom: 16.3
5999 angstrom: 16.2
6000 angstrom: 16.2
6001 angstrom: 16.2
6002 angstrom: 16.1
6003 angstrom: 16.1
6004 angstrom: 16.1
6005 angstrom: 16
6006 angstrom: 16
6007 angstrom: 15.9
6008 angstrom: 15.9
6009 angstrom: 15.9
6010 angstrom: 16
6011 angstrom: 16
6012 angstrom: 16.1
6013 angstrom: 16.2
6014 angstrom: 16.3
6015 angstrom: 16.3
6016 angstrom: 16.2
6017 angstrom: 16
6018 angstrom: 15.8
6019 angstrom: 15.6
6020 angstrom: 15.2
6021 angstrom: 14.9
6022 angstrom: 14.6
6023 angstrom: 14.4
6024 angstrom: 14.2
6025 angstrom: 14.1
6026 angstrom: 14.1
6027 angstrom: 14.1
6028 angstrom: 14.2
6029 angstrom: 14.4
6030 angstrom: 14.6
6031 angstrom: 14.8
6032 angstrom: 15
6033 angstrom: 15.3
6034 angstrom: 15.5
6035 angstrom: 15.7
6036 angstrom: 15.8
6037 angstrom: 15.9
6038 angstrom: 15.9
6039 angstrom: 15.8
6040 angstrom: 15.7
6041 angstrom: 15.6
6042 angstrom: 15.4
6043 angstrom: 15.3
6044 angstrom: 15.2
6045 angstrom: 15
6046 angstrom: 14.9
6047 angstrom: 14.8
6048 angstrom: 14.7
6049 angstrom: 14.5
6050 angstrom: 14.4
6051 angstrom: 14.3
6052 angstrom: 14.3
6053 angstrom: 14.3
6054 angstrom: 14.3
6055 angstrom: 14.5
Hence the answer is 4.91 angstrom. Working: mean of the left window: 13.7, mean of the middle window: 13.7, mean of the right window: 16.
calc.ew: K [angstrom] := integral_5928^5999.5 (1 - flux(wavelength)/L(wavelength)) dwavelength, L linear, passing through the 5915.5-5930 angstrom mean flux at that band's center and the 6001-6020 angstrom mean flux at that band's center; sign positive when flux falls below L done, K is 1.4 angstrom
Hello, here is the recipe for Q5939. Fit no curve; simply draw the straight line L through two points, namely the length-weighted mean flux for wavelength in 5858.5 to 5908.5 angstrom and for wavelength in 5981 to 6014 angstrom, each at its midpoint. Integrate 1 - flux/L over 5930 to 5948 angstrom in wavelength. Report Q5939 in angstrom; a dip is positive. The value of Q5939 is 1.53 angstrom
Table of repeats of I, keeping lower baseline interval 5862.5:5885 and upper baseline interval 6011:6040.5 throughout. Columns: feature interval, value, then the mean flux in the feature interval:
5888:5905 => 2.7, 12.1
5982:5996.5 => -1.5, 16.5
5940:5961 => 0.9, 14.1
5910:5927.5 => 0.2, 14.4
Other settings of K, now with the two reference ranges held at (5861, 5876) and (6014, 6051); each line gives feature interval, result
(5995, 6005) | -0.85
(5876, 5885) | 0.13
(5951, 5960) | 0.05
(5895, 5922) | 2.07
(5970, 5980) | 0.23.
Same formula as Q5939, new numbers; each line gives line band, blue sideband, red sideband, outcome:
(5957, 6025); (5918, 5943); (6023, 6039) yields -4.7 angstrom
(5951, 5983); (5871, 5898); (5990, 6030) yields 0.9 angstrom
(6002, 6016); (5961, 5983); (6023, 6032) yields -1.6 angstrom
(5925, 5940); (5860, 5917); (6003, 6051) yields 0.6 angstrom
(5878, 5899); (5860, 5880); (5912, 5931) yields 2.0 angstrom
